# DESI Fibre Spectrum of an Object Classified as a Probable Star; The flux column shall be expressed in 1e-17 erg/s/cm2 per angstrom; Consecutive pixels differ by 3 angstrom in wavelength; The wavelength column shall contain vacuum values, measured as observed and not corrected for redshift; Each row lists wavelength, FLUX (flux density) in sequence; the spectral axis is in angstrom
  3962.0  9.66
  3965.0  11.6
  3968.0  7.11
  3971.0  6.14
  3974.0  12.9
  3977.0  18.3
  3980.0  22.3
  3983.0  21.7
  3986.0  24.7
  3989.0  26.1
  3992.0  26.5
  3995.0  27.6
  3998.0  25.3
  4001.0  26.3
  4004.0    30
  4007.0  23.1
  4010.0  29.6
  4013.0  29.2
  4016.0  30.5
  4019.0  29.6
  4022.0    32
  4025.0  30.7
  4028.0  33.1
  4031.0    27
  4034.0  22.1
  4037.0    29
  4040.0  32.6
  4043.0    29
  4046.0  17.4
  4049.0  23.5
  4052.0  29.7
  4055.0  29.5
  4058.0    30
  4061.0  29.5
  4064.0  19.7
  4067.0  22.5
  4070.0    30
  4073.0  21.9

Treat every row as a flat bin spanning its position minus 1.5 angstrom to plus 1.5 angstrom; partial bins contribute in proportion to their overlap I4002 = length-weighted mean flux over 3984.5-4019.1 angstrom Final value 27.3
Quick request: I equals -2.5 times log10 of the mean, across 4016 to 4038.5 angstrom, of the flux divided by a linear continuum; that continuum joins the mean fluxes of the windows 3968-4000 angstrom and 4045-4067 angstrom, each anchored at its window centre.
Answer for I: -0.23 mag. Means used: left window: 20.6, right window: 25.6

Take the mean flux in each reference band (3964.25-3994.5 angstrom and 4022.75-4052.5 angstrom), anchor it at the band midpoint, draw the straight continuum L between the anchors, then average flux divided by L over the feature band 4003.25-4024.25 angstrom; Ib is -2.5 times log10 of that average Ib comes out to -0.23 mag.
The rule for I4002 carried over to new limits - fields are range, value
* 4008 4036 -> 29.2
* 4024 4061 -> 27.8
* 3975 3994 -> 23.1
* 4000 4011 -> 27.2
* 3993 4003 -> 26.6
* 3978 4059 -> 27.3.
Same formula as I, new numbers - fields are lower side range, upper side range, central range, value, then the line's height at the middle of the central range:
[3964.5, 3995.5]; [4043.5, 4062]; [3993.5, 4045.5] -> -0.24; 23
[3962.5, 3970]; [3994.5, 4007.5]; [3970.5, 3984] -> -0.12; 14.7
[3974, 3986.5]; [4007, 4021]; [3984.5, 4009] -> -0.07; 24.7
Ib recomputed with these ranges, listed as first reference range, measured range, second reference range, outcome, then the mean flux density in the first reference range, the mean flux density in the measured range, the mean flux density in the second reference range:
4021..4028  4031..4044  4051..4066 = 0.08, 31.7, 28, 27.4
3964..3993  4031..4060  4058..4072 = -0.13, 17.7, 27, 25.8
